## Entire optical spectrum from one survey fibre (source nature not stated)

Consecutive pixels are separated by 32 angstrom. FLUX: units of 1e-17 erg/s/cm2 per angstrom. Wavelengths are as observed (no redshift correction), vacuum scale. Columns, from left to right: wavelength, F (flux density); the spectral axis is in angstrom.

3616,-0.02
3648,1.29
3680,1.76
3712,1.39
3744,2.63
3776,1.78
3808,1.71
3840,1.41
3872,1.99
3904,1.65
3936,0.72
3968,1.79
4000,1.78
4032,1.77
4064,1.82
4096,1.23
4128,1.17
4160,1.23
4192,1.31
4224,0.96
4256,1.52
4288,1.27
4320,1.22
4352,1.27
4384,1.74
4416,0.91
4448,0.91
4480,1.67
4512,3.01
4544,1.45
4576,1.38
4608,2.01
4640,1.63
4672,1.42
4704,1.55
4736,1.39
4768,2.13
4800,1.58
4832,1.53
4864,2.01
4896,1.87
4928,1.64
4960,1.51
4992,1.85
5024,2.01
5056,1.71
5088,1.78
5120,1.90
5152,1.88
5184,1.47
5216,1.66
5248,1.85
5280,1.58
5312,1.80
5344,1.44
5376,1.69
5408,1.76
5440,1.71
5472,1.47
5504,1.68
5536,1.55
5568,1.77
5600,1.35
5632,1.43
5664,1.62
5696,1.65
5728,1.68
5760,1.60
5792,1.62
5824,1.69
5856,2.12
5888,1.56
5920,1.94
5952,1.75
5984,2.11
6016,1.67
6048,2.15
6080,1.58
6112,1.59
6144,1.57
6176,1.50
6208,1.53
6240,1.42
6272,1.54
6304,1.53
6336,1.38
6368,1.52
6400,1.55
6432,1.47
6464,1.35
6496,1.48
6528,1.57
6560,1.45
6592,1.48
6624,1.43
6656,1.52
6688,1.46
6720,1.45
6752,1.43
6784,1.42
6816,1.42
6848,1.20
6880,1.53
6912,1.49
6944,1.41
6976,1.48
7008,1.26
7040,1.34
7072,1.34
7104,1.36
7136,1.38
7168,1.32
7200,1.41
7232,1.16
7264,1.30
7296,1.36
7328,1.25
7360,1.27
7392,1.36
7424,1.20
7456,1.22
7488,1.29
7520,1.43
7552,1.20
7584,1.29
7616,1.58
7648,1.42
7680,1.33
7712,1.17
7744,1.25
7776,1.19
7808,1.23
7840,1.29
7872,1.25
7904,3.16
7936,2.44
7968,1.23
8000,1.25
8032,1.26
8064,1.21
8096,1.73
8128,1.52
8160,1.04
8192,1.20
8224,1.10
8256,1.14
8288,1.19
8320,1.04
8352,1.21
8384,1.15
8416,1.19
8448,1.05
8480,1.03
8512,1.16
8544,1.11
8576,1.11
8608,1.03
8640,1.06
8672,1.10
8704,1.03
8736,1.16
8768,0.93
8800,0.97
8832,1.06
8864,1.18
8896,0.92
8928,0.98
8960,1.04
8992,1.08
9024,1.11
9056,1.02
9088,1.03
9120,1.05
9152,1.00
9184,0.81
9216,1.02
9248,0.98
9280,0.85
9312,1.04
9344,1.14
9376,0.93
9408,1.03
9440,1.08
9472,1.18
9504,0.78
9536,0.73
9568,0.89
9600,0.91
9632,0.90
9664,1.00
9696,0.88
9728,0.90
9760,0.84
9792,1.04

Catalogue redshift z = 0.21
